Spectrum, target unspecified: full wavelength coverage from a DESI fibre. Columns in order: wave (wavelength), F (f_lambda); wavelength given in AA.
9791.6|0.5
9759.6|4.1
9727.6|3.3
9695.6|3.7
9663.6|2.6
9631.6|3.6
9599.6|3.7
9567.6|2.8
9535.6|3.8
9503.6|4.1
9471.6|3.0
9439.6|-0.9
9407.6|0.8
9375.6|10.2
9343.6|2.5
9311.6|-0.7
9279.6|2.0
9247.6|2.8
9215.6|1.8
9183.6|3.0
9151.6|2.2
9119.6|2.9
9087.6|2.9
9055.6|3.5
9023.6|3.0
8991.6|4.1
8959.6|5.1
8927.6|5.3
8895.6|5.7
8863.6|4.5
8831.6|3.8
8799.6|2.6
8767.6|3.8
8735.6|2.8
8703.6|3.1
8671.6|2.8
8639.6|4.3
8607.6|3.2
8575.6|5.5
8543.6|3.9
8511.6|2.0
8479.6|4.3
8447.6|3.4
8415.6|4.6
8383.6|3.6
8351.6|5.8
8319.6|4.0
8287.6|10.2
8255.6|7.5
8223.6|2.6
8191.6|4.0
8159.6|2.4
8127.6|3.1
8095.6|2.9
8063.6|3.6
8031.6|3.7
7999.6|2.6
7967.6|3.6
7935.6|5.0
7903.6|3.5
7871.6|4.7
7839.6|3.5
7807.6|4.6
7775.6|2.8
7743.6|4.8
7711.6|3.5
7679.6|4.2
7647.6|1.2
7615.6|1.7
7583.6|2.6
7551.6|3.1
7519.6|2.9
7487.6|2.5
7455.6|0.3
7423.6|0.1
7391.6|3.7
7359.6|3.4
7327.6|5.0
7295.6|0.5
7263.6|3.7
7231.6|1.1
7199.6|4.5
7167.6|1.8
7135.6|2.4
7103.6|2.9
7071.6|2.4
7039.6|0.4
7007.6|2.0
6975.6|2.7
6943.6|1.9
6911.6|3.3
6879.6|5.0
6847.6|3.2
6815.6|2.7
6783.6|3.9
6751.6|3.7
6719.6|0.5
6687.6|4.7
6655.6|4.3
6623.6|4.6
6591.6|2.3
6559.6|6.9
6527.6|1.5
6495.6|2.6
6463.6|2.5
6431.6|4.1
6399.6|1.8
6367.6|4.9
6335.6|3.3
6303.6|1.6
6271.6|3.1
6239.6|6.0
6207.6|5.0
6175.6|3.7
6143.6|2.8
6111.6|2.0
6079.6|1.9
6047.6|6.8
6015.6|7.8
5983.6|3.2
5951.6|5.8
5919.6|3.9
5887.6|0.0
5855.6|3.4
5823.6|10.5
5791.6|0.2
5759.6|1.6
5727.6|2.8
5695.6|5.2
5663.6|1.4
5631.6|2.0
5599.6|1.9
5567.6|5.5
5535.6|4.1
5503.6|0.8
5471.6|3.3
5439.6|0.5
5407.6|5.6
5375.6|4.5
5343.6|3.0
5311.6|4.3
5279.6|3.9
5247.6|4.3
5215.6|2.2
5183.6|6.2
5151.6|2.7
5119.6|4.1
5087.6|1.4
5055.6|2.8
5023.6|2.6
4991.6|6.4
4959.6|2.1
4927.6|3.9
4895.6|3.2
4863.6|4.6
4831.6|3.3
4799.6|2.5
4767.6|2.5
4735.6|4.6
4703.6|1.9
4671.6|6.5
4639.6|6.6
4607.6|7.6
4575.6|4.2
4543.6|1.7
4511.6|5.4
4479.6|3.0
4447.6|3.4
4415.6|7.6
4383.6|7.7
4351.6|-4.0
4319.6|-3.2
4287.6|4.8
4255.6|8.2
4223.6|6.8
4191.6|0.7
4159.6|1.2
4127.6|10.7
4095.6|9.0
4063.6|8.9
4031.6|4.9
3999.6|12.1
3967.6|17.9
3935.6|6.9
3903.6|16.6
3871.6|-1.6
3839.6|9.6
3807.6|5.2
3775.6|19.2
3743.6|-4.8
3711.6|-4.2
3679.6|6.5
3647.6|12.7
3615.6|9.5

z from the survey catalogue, 1.218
